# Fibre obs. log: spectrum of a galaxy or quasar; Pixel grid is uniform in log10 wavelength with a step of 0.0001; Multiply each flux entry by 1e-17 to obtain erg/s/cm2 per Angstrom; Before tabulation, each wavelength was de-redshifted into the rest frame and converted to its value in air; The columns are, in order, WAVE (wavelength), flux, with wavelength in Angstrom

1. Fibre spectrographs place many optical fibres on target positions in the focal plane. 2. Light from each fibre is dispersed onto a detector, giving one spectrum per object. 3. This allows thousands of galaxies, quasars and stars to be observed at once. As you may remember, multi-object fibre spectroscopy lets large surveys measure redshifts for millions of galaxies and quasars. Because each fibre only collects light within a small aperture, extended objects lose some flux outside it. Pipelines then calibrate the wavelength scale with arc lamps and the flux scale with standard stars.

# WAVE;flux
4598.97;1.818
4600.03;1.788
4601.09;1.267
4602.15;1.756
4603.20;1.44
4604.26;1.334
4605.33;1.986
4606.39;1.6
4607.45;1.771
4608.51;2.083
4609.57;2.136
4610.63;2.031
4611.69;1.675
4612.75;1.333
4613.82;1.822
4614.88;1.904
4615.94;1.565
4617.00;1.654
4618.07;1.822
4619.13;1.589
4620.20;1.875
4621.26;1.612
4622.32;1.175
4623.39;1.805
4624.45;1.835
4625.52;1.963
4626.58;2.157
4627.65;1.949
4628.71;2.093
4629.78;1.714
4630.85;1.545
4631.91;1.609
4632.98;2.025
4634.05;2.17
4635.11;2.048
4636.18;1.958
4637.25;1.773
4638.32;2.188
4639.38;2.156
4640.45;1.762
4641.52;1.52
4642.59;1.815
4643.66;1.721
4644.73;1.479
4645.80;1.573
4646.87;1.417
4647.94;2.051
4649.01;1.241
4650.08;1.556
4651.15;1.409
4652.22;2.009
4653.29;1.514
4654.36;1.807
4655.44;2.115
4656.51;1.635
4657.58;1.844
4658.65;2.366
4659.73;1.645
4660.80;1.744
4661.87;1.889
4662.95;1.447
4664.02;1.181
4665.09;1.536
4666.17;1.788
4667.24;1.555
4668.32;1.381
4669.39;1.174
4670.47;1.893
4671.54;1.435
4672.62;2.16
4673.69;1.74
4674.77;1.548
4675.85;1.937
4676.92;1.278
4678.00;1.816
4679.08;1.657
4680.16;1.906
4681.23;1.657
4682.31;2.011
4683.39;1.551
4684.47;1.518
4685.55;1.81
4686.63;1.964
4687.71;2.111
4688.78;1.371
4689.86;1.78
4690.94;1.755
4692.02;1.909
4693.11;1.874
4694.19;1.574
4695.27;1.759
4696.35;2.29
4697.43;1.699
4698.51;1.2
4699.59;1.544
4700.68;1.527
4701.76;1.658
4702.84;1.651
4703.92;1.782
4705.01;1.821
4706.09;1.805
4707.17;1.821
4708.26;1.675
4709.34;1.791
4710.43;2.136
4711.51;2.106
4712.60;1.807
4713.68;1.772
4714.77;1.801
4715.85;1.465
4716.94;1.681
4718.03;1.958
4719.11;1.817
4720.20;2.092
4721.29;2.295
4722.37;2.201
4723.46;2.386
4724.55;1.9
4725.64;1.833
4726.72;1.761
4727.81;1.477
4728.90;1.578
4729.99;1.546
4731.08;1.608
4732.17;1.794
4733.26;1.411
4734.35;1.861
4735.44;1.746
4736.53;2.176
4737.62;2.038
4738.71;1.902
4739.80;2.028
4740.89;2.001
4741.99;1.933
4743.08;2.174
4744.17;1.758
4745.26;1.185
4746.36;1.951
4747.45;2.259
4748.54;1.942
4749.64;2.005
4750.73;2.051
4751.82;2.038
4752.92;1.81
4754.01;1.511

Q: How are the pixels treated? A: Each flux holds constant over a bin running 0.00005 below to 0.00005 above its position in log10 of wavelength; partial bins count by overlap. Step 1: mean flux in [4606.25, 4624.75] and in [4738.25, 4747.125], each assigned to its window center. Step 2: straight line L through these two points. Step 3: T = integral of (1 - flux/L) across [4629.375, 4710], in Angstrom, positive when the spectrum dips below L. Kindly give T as 3.1 Angstrom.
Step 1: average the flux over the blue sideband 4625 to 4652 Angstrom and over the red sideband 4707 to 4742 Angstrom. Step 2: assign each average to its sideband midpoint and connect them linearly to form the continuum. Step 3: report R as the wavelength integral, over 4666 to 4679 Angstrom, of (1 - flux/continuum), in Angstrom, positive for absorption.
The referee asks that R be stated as 1.3 Angstrom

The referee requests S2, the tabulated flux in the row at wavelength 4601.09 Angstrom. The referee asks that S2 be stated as 1.267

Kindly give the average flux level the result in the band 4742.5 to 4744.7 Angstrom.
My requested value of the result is 1.97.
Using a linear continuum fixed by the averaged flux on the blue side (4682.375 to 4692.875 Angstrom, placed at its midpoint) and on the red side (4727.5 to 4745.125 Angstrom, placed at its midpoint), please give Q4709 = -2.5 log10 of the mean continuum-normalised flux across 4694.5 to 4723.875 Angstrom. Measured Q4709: -0.03 mag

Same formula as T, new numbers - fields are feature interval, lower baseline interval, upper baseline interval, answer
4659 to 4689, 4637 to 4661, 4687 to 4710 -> 1.2 Angstrom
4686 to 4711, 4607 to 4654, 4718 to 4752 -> 1.2 Angstrom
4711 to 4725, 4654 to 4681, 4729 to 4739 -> -1.5 Angstrom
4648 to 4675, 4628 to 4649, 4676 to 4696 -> 1.6 Angstrom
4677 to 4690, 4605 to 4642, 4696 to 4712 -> 0.2 Angstrom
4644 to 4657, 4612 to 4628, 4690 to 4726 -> 0.8 Angstrom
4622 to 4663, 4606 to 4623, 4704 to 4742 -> -0.8 Angstrom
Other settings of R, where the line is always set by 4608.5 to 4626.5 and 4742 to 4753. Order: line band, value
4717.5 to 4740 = 0.29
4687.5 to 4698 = 0.30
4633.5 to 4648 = -0.29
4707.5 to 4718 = 0.38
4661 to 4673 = 1.57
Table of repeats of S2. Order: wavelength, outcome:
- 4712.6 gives 1.807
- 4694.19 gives 1.574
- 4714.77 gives 1.801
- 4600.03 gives 1.788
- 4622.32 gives 1.175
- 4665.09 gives 1.536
